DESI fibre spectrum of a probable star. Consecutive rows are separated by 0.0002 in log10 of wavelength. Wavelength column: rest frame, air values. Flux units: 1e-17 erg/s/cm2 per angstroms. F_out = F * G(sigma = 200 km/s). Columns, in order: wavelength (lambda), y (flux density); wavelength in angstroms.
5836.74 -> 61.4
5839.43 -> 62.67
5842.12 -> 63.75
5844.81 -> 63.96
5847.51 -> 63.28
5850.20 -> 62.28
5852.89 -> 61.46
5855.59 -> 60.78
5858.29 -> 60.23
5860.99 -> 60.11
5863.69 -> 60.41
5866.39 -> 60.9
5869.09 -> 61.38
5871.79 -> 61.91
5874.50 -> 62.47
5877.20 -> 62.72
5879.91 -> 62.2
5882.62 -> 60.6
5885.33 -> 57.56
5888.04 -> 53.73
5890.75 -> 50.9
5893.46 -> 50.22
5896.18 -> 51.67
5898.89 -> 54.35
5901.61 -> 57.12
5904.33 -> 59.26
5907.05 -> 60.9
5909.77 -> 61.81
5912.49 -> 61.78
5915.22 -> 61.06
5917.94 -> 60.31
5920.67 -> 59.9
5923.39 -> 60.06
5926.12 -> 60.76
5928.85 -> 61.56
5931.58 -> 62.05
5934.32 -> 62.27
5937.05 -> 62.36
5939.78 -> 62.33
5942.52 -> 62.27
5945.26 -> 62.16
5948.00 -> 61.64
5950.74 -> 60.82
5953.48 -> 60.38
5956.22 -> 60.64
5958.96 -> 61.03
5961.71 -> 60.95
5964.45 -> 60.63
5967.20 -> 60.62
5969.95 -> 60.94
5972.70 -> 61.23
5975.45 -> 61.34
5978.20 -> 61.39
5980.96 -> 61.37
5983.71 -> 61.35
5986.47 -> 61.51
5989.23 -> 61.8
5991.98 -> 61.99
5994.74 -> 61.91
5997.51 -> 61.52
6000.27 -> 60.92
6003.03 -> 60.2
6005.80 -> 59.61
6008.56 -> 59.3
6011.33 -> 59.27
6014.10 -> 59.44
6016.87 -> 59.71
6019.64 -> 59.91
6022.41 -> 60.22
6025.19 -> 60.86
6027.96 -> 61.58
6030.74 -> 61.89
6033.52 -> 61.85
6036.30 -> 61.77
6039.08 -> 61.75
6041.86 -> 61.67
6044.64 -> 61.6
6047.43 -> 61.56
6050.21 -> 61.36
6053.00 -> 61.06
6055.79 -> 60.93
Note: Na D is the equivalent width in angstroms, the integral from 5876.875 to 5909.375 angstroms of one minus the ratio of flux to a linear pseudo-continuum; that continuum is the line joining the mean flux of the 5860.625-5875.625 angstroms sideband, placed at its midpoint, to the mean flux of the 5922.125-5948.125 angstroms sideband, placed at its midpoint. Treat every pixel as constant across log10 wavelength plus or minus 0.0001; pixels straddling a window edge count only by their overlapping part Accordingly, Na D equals 2.5 angstroms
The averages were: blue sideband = 61.3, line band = 56.7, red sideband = 61.7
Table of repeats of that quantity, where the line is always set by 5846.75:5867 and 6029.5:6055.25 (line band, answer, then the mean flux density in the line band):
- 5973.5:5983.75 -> 0.01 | 61.4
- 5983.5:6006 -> 0.07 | 61.3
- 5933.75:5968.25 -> -0.01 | 61.4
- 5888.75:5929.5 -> 2.18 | 58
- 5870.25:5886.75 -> -0.01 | 61.2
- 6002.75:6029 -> 0.66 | 60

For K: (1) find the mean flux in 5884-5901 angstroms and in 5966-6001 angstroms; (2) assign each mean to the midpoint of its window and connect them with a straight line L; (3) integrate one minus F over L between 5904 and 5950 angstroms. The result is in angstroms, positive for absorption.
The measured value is -4.1 angstroms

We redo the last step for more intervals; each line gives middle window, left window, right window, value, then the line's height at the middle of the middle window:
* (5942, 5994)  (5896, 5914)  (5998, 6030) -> -1.5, 59.5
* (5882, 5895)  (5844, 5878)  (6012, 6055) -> 1.5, 61.5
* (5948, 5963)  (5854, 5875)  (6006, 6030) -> -0.1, 60.4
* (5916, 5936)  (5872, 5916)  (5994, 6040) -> -0.8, 58.7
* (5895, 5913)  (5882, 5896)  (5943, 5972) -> -0.8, 55.6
